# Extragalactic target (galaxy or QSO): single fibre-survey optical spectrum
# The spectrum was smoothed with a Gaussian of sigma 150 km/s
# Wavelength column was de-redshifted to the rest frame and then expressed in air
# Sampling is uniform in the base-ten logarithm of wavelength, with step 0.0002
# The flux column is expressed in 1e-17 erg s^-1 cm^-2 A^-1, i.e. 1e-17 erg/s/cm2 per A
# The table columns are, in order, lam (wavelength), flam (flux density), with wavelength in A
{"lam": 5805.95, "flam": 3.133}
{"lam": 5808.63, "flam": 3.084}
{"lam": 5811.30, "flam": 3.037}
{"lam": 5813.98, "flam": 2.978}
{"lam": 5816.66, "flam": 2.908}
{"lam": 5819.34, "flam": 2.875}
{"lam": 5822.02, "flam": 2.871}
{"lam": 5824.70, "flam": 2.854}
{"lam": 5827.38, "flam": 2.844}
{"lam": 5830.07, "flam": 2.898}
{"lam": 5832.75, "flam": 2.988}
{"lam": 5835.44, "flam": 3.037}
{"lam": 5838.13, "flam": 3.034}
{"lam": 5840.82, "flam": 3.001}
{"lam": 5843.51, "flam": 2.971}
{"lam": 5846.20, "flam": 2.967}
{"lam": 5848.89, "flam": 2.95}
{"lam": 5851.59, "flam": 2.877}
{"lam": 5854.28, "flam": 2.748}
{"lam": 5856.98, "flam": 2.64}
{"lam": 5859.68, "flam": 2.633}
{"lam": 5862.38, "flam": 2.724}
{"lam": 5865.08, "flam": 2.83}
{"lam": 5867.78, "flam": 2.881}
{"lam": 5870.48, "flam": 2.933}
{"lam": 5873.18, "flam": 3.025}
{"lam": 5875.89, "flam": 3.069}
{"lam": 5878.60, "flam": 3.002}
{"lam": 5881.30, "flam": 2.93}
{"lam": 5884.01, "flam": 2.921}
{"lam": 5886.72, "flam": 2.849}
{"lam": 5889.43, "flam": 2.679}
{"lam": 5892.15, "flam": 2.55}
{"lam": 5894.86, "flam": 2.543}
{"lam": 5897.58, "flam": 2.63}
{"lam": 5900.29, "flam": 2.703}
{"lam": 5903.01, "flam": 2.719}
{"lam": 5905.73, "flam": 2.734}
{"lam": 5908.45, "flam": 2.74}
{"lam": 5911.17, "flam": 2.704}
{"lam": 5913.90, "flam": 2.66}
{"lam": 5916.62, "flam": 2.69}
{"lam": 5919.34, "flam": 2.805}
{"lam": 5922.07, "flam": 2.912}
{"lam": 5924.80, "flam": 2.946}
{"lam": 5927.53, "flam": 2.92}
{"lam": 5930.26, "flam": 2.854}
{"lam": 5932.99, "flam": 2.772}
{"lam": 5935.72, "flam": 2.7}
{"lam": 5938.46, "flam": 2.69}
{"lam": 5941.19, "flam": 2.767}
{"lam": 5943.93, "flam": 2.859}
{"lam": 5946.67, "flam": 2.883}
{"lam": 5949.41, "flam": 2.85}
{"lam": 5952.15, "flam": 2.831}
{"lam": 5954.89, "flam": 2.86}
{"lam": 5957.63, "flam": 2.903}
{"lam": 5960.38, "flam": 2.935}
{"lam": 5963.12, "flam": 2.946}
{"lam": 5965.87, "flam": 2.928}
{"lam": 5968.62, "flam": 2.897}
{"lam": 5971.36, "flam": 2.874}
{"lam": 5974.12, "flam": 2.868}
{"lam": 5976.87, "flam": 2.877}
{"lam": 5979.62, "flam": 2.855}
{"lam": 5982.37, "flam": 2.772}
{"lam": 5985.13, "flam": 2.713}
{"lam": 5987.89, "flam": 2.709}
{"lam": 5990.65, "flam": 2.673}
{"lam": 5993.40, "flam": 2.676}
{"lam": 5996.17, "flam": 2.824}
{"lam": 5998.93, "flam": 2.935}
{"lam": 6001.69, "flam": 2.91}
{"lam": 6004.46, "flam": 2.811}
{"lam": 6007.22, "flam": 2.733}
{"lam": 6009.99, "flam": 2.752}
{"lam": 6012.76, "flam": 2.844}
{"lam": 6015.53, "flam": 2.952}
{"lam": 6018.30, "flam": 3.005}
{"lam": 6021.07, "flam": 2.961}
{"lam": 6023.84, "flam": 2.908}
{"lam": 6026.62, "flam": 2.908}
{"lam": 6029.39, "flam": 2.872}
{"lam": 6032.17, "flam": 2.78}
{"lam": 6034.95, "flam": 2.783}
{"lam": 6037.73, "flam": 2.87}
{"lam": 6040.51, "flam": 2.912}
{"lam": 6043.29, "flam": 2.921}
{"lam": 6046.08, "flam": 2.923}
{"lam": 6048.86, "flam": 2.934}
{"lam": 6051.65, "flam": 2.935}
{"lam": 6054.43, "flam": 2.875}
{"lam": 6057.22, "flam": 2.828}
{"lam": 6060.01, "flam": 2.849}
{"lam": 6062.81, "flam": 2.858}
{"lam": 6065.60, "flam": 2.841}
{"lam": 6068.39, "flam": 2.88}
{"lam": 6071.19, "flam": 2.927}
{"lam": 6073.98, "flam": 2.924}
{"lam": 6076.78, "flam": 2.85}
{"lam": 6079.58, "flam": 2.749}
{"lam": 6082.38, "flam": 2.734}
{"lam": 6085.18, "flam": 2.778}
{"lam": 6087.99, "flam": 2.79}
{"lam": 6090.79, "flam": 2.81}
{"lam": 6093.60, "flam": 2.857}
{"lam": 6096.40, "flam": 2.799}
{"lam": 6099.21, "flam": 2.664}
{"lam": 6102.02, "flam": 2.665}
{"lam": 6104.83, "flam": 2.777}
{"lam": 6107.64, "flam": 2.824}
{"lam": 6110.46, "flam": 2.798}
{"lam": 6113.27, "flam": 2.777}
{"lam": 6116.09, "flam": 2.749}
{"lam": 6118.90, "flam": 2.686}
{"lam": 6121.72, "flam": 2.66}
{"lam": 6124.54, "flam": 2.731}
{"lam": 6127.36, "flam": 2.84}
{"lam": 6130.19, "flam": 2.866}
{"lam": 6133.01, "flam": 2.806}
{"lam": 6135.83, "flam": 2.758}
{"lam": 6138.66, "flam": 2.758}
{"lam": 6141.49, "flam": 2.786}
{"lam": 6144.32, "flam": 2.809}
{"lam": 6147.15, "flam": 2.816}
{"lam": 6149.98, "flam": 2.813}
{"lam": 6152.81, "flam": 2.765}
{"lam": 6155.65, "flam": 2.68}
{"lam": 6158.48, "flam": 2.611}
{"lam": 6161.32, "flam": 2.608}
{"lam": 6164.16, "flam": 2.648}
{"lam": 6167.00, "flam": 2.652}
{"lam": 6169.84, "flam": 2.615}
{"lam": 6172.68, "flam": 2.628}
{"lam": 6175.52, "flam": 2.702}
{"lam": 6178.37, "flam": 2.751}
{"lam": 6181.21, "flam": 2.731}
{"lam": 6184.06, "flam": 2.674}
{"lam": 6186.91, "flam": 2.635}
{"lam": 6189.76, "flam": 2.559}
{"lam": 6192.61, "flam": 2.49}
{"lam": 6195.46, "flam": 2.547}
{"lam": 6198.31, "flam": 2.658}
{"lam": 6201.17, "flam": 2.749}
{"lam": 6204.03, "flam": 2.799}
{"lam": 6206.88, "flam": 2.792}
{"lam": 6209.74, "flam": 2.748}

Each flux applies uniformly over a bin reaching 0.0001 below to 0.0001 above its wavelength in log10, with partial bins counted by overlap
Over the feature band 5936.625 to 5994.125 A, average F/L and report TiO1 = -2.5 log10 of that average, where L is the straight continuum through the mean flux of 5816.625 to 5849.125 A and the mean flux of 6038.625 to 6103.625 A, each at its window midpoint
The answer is 0.02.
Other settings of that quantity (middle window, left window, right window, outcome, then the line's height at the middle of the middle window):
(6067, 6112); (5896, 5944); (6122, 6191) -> -0.03 mag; 2.73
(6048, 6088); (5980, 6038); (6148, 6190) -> -0.03 mag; 2.77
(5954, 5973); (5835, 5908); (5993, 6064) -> -0.02 mag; 2.85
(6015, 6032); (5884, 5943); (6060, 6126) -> -0.06 mag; 2.77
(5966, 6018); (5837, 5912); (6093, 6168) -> -0.01 mag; 2.79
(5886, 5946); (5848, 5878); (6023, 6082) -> 0.04 mag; 2.85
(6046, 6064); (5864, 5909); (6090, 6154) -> -0.04 mag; 2.78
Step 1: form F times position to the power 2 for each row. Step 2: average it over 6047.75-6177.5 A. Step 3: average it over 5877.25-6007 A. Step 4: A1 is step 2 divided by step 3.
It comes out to 1.0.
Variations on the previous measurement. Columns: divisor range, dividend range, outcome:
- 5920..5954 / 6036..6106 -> 1.05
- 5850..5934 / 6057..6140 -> 1.07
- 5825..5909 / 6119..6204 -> 1.05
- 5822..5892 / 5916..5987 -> 1.02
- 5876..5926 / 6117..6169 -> 1.07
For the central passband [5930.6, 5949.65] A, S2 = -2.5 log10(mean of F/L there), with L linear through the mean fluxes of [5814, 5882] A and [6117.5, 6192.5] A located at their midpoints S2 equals 0.021 mag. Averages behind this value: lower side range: 2.9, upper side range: 2.71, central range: 2.79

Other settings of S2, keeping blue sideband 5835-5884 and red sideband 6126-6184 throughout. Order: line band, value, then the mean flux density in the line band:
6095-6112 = 0.00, 2.75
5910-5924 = 0.04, 2.76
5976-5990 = 0.02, 2.78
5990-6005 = 0.00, 2.81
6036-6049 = -0.04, 2.91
